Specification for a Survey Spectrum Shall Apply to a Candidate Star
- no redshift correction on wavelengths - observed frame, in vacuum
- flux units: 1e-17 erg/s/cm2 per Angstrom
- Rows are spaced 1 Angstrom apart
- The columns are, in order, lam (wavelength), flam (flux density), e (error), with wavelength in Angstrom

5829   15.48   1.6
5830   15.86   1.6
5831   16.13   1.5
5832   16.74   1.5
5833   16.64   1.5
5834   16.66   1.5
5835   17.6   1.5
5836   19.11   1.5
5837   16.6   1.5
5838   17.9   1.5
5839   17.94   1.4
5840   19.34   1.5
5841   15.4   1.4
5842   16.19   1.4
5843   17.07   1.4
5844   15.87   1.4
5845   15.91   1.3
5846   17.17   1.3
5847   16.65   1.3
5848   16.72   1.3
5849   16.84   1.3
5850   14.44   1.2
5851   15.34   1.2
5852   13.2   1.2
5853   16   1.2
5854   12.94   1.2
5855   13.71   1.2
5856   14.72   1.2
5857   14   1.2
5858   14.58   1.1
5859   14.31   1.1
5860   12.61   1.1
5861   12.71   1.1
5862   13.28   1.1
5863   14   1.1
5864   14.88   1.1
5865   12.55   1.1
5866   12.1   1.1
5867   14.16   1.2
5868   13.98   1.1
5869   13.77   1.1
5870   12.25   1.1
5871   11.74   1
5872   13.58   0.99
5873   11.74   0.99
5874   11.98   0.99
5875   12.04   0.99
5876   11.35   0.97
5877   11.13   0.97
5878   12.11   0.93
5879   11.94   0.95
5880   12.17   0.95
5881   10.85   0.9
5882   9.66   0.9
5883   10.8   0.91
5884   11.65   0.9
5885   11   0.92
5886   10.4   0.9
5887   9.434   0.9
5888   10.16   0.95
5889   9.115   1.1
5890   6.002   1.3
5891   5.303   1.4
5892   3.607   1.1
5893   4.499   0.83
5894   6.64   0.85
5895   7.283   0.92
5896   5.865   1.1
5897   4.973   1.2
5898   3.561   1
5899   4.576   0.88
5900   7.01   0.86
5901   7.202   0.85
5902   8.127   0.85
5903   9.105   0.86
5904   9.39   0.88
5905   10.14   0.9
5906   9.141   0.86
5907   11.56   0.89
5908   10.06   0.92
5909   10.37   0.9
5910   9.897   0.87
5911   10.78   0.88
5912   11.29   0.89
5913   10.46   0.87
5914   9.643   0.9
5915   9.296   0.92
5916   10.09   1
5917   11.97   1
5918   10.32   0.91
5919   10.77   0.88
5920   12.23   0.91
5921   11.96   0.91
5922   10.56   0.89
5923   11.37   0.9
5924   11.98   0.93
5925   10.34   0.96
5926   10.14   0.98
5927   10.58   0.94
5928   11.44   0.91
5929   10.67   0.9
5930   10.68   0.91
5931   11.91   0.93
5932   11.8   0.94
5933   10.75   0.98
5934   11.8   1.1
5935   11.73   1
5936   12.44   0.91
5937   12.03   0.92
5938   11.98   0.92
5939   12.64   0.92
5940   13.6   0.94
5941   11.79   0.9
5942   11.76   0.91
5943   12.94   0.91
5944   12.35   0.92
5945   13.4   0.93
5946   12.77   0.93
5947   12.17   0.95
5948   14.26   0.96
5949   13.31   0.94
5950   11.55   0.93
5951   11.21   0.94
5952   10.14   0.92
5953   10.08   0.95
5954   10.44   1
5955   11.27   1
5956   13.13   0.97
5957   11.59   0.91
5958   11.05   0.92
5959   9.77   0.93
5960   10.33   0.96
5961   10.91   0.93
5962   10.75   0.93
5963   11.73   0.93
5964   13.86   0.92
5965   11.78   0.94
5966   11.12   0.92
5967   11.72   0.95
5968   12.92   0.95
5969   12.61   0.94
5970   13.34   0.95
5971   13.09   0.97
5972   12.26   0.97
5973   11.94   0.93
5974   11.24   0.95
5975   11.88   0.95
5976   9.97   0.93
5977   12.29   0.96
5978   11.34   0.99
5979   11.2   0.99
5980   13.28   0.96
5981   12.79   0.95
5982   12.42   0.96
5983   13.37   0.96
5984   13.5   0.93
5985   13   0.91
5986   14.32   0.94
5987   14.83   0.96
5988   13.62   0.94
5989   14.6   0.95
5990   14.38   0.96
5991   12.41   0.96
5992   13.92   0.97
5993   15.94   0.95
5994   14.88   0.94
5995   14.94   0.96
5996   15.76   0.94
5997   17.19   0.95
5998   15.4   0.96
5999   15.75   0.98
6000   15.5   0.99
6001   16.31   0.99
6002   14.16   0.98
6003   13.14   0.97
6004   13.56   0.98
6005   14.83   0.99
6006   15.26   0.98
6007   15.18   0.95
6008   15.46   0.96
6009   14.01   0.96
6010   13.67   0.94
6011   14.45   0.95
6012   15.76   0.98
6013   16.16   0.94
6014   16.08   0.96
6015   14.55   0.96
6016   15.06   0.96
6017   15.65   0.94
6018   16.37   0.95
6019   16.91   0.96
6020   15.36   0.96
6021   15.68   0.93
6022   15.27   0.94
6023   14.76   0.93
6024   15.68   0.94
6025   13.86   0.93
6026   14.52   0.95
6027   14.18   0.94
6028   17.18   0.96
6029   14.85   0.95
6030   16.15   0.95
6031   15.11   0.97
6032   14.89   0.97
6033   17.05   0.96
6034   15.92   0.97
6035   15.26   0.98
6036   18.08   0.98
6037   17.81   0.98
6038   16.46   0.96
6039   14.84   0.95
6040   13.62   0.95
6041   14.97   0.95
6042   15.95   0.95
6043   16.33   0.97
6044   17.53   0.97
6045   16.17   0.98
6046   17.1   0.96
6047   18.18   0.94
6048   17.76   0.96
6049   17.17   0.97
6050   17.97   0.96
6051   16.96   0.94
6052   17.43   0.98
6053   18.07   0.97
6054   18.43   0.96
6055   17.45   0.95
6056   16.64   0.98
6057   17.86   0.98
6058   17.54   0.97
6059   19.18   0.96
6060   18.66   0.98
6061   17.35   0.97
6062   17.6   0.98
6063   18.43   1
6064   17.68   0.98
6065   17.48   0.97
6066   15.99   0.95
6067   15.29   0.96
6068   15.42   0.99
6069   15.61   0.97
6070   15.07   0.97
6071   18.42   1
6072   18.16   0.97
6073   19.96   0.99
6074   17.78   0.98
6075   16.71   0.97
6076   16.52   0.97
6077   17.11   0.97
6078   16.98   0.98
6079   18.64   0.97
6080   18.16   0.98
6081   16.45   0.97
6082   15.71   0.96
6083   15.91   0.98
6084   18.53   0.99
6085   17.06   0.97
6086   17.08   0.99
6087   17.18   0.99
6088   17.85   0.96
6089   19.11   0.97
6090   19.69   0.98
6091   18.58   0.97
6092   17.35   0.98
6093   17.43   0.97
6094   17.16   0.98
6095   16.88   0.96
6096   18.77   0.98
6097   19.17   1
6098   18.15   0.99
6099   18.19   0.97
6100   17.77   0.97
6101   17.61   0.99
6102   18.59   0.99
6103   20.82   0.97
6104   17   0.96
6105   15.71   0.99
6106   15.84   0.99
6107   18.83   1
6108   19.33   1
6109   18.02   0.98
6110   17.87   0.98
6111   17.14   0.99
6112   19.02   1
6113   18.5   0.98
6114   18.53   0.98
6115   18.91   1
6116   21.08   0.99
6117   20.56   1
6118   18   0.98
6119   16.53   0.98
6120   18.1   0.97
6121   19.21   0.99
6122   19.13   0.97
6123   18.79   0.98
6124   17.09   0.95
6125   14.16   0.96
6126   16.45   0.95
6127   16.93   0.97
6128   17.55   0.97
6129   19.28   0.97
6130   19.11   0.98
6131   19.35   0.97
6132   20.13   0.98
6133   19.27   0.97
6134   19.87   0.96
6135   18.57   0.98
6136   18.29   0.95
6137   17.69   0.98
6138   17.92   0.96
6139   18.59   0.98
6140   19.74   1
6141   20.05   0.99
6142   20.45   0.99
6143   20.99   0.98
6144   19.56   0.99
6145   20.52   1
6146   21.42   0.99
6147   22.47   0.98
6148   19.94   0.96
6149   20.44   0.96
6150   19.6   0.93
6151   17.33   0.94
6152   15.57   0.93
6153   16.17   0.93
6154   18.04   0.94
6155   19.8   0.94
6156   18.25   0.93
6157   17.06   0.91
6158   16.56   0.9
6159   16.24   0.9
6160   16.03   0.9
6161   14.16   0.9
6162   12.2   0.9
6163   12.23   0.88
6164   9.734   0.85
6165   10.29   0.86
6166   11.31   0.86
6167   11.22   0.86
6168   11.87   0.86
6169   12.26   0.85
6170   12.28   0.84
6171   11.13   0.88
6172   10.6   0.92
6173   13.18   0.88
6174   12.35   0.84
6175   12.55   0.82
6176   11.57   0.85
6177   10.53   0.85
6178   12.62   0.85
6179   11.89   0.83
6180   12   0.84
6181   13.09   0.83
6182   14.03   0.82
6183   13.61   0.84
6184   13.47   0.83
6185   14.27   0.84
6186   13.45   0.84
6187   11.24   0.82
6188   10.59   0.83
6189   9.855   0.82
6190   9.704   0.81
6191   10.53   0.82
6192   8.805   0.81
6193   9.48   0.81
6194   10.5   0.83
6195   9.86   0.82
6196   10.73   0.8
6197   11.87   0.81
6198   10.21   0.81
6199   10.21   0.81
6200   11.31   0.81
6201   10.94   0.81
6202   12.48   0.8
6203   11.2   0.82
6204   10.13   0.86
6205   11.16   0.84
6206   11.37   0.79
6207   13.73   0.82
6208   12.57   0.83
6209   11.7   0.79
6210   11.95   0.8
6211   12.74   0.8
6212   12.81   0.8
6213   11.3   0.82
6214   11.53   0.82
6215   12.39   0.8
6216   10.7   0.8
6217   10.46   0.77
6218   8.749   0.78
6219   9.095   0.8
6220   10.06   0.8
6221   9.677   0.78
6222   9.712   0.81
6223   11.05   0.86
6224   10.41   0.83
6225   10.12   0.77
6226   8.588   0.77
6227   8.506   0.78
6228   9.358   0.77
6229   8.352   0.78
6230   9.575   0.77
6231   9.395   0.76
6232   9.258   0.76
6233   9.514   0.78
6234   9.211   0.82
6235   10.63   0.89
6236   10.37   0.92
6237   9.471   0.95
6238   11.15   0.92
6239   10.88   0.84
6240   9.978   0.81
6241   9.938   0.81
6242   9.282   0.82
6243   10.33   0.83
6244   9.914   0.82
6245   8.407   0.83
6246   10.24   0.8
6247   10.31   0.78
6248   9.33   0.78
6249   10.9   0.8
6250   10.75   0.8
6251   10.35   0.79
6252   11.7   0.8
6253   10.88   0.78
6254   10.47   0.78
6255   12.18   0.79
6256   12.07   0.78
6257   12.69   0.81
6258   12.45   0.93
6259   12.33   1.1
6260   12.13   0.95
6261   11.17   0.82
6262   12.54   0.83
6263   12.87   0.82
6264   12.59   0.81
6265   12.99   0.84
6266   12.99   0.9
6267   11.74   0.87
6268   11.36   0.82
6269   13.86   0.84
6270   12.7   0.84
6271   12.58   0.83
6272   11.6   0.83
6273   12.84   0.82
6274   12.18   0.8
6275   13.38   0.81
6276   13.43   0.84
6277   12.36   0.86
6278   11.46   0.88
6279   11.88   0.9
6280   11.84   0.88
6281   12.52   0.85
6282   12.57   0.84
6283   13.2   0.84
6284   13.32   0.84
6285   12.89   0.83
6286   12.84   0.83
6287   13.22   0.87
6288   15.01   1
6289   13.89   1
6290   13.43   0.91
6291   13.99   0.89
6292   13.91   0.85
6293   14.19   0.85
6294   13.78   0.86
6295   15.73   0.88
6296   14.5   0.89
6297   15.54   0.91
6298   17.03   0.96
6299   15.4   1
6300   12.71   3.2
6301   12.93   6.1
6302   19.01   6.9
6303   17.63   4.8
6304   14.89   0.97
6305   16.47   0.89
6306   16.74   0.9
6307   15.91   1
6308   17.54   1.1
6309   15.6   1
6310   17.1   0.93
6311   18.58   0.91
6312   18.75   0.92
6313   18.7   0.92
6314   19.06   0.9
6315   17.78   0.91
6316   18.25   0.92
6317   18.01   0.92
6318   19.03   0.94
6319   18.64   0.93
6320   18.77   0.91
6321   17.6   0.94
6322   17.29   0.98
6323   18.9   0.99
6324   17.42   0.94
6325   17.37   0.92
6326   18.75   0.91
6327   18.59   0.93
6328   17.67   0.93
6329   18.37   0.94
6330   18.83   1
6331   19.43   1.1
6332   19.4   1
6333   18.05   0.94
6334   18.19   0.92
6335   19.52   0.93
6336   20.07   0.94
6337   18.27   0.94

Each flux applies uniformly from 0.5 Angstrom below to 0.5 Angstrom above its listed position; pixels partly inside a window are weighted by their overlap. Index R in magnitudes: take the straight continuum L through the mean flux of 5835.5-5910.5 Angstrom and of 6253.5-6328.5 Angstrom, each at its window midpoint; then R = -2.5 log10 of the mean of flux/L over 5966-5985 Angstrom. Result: 0.03 mag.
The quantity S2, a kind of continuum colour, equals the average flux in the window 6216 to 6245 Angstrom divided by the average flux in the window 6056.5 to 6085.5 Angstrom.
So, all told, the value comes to 0.56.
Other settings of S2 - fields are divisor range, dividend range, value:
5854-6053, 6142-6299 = 0.98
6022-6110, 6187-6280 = 0.64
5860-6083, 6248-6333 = 1.11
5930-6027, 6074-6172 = 1.31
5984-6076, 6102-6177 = 1.07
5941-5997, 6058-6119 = 1.42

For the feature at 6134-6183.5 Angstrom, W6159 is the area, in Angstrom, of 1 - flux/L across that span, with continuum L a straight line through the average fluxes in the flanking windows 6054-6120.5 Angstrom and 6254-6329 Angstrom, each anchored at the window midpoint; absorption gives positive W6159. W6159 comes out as 3.3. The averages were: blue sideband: 17.8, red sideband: 14.8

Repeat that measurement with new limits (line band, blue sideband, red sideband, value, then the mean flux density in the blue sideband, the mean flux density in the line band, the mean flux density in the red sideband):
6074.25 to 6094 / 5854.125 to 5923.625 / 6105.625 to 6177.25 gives -2.5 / 10.5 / 17.5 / 17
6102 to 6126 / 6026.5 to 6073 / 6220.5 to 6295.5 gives -4.7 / 16.8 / 18.2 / 11.5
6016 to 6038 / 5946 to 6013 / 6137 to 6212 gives -4.0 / 13.1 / 15.7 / 13.9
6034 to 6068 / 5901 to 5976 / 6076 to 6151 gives -2.5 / 11.3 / 17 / 18.4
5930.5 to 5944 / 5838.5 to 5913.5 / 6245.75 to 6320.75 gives -0.1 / 11.7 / 12.1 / 14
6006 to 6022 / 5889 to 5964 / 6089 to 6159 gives -1.6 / 10.3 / 15.4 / 18.5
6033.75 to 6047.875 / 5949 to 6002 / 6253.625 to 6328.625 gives -3.4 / 12.8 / 16.3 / 14.8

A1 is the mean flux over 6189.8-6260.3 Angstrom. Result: 10.6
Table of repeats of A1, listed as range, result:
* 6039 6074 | 17.1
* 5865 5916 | 9.73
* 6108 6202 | 15.5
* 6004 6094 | 16.6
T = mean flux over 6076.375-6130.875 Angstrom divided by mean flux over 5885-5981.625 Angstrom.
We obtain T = 1.7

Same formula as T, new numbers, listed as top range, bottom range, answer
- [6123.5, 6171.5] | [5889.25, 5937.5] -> 1.80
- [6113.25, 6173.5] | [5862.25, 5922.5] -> 1.70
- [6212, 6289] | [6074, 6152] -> 0.61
